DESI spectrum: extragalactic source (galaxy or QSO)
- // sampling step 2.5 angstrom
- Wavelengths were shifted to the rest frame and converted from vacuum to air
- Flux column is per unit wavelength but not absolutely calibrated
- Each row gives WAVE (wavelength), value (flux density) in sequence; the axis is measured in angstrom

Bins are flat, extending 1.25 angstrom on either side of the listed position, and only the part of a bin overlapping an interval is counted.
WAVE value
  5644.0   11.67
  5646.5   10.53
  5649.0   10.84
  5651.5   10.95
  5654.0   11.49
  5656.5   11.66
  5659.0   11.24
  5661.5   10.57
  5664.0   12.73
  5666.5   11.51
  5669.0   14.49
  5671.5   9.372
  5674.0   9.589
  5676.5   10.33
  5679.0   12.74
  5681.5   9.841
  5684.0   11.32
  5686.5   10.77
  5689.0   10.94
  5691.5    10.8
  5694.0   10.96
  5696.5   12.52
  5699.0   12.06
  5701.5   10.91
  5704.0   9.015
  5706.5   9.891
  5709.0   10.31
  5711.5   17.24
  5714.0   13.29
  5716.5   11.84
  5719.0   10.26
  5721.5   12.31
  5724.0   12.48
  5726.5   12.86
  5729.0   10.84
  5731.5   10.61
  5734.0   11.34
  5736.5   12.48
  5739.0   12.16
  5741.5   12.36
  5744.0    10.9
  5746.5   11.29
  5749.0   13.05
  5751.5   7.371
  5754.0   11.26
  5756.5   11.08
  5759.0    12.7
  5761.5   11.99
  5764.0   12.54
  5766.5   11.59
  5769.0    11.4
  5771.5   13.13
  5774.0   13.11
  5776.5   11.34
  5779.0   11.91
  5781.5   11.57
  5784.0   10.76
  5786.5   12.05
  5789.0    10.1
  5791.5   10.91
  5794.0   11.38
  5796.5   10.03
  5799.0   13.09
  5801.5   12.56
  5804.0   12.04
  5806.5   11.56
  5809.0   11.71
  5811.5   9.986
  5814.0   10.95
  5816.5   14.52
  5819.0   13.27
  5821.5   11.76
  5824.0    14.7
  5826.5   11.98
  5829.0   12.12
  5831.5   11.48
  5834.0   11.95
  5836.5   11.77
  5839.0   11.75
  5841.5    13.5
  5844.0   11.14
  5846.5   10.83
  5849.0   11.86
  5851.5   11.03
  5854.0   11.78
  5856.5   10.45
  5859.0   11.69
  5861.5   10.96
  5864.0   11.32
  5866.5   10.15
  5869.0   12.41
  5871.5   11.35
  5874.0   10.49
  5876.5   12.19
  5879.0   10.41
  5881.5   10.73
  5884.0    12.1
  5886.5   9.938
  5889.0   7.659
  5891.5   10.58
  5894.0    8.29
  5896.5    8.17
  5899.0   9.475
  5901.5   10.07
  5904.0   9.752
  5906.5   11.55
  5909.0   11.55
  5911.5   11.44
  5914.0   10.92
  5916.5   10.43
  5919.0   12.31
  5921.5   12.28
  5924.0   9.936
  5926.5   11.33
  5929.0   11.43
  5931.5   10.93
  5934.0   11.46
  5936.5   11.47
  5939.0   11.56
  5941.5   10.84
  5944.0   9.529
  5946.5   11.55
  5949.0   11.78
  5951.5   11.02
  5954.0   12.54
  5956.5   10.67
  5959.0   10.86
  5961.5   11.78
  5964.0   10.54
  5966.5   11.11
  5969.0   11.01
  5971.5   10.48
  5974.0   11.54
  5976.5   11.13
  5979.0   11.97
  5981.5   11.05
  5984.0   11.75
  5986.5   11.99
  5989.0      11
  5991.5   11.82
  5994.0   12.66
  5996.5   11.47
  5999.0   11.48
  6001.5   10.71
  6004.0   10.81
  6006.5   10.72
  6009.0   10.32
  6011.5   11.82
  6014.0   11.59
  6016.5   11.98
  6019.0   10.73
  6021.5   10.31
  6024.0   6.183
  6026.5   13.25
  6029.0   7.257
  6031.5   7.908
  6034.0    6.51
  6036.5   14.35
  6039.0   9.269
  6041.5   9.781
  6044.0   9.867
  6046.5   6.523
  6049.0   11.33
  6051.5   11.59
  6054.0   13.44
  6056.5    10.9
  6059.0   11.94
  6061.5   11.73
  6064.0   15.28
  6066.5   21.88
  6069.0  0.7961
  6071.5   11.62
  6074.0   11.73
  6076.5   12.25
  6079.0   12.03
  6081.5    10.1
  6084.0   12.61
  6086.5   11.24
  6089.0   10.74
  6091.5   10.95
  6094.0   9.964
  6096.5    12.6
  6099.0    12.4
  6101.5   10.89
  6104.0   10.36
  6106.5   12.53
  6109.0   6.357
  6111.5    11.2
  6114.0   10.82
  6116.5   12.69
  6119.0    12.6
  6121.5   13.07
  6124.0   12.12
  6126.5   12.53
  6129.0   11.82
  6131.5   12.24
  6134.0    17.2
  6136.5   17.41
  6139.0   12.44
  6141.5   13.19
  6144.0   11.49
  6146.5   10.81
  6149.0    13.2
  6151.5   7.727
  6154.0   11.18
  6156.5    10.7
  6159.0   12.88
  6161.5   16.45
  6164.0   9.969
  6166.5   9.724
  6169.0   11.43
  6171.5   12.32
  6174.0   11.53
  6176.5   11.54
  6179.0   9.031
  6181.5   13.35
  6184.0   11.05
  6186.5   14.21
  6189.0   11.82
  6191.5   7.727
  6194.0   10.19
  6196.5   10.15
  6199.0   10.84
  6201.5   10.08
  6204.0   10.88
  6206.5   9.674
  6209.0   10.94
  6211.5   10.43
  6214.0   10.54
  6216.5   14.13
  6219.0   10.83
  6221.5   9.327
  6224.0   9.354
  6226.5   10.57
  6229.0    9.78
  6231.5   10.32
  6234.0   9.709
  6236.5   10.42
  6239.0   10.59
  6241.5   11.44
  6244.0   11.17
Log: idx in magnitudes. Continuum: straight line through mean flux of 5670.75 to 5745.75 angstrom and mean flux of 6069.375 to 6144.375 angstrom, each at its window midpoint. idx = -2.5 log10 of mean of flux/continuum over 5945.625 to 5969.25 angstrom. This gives 0.037 mag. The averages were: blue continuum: 11.4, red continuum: 11.8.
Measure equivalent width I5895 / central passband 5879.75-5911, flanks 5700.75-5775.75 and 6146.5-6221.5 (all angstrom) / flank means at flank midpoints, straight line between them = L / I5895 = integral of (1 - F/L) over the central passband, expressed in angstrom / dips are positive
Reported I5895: 4.0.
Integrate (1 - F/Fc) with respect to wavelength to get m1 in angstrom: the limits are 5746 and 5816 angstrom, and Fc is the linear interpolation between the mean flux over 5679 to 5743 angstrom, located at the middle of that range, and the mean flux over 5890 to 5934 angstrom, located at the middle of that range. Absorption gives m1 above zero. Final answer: -1.8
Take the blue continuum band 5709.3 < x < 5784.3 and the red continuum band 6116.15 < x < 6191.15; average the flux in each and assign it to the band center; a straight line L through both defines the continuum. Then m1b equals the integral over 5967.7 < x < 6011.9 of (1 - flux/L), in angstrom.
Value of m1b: 2.8 angstrom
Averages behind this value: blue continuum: 11.9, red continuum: 12.2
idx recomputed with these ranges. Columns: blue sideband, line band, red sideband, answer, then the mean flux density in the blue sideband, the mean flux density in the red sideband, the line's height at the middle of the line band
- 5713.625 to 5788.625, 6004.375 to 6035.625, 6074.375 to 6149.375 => 0.19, 11.7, 12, 11.9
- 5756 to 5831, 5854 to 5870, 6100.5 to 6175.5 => 0.07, 11.9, 12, 11.9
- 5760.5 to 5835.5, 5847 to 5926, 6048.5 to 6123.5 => 0.10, 11.9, 11.6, 11.8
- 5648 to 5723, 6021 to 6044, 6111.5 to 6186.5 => 0.26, 11.4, 12.2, 12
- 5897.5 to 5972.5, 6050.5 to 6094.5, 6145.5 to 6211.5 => -0.06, 11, 11.1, 11.1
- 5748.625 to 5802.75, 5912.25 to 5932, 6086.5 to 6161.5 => 0.05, 11.6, 11.9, 11.7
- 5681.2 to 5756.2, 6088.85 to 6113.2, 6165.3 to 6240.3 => 0.01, 11.5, 10.8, 10.9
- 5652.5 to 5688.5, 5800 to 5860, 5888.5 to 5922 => -0.13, 11.3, 10.3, 10.6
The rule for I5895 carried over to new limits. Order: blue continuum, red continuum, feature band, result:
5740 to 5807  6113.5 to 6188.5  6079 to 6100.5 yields 1.4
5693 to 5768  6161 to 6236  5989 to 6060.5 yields 3.6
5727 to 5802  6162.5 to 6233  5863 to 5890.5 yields 1.4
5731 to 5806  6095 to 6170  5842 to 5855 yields 0.3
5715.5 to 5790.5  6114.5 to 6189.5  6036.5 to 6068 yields 0.3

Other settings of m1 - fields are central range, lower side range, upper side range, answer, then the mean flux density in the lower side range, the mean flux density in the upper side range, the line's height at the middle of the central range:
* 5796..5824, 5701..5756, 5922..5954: -1.8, 11.6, 11.2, 11.4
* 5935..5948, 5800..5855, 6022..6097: 0.5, 12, 10.8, 11.4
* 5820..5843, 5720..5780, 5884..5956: -2.2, 11.7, 10.7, 11.3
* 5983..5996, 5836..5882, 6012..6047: -2.1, 11.4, 9.79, 10.2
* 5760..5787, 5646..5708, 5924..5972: -2.1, 11.1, 11.1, 11.1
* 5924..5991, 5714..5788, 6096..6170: 3.6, 11.7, 12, 11.9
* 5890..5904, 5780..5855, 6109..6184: 3.0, 11.8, 12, 11.9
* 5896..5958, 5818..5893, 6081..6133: 2.4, 11.4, 11.5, 11.4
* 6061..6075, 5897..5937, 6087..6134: -0.9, 11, 11.6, 11.4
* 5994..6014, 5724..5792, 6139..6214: 0.3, 11.6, 11.2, 11.4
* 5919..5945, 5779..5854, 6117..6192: 1.7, 11.8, 12.1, 11.9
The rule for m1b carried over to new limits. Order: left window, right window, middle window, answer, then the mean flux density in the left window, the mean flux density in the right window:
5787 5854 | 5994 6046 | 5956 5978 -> -0.6 angstrom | 11.8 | 10.3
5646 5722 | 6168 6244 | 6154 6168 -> -1.3 angstrom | 11.4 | 10.8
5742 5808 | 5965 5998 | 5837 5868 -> 0.4 angstrom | 11.6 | 11.5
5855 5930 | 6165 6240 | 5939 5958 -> -0.8 angstrom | 10.7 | 10.7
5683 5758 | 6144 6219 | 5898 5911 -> 0.9 angstrom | 11.5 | 11.2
